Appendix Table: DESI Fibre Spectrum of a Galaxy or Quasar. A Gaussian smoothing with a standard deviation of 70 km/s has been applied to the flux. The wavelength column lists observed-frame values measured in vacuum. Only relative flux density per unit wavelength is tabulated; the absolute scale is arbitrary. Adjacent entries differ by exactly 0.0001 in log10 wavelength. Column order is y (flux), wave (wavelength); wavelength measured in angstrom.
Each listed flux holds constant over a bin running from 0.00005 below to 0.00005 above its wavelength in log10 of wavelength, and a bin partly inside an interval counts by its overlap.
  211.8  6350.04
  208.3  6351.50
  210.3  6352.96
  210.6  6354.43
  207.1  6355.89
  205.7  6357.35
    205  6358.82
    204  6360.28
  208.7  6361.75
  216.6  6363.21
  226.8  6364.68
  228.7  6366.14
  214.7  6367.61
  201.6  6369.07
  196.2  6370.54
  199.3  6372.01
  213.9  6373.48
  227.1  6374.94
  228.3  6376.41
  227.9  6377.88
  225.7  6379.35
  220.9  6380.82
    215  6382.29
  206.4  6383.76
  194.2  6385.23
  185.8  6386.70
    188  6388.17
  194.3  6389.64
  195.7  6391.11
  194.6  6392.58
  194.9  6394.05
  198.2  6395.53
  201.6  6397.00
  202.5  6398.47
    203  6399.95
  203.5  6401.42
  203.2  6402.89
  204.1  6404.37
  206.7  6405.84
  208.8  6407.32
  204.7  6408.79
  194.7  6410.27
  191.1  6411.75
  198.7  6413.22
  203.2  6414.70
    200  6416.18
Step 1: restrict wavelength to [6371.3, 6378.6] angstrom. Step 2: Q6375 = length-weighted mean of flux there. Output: 219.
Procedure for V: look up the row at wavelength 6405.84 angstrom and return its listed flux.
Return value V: 206.7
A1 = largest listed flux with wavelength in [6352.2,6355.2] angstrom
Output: 210.6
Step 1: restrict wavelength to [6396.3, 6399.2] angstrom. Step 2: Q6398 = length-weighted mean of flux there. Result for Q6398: 202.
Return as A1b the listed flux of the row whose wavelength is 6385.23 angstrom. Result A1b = 194.2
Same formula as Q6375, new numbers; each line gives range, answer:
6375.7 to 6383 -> 223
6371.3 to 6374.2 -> 206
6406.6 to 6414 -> 200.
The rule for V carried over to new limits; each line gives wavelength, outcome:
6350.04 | 211.8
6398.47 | 202.5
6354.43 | 210.6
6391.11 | 195.7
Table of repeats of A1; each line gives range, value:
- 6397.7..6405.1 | 204.1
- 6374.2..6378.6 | 228.3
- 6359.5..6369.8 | 228.7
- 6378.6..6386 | 225.7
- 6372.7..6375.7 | 227.1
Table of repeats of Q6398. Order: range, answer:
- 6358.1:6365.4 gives 212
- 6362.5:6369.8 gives 218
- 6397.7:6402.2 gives 203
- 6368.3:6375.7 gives 208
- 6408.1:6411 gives 199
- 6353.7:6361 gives 207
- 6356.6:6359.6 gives 205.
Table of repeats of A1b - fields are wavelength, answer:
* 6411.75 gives 191.1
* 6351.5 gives 208.3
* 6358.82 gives 205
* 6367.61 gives 214.7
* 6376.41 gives 228.3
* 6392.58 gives 194.6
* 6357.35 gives 205.7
